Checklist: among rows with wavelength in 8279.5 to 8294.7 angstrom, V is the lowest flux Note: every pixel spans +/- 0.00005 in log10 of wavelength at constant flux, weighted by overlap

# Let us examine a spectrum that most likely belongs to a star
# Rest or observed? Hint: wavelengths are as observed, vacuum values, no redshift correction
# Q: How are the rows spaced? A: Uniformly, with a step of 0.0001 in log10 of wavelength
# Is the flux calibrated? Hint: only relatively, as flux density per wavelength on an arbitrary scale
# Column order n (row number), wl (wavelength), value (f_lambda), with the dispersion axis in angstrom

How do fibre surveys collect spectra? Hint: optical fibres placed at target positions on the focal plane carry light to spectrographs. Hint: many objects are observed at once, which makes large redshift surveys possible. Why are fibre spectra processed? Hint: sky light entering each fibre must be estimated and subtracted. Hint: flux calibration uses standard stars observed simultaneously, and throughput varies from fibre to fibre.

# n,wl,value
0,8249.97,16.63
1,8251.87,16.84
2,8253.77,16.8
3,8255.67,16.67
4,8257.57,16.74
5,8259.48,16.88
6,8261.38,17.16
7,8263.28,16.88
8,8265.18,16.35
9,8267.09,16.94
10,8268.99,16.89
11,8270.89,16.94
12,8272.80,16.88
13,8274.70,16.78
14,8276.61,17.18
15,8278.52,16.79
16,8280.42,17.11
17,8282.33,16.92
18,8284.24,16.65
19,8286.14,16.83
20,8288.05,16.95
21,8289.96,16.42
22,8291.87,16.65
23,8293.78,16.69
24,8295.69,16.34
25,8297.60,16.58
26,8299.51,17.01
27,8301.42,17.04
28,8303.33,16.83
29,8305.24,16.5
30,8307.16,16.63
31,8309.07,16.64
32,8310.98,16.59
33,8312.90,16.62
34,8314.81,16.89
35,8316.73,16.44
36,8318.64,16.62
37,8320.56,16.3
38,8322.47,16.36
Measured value 16.42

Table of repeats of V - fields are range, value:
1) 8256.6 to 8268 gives 16.35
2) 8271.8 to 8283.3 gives 16.78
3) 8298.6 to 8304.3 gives 16.83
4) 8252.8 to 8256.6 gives 16.67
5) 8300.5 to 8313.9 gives 16.5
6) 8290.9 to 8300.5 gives 16.34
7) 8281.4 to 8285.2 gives 16.65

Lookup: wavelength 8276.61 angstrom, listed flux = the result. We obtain 17.18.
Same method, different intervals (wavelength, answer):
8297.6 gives 16.58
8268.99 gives 16.89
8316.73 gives 16.44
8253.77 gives 16.8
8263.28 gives 16.88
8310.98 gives 16.59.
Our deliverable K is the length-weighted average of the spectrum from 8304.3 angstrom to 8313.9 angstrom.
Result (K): 16.6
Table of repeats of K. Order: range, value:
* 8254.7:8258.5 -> 16.7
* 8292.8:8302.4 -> 16.7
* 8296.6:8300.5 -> 16.8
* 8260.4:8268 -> 16.8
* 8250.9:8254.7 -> 16.8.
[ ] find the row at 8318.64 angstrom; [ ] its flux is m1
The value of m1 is 16.62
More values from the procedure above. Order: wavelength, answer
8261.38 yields 17.16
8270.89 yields 16.94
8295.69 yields 16.34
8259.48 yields 16.88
